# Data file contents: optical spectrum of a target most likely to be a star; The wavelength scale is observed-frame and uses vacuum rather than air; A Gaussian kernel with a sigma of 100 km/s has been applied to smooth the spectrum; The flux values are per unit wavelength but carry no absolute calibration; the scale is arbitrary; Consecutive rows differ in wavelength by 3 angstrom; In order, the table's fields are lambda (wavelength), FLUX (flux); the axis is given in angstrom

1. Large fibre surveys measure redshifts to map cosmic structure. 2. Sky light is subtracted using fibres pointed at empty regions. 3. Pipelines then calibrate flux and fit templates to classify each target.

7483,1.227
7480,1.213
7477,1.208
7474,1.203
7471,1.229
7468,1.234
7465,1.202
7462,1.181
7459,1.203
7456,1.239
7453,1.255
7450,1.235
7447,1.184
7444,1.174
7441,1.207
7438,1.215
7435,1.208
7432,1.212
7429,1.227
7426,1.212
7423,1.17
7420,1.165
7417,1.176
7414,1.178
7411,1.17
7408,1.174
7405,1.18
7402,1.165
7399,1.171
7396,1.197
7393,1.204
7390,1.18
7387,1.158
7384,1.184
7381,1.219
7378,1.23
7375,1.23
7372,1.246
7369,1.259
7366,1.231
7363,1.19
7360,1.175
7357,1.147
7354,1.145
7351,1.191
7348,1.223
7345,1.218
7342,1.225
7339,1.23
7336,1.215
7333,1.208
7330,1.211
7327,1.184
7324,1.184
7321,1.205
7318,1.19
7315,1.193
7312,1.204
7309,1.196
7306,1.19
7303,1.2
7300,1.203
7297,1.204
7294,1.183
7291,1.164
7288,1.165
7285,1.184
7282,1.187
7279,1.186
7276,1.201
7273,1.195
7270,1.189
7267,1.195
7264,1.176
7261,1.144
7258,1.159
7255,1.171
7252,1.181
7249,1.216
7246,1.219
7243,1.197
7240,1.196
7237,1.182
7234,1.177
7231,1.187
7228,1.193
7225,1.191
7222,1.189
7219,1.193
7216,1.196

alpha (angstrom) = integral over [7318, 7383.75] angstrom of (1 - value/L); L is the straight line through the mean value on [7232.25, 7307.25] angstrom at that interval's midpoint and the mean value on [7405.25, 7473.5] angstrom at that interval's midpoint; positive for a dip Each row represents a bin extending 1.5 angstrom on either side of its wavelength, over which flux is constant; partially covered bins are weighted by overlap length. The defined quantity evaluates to -0.7 angstrom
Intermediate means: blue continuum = 1.19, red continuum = 1.2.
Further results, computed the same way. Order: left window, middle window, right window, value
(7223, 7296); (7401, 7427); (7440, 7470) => 0.6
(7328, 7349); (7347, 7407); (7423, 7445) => 0.8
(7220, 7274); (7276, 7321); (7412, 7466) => 0.0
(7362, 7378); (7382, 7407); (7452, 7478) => 1.0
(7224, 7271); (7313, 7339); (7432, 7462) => -0.1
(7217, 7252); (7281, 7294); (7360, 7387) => 0.3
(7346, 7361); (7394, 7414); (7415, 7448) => 0.2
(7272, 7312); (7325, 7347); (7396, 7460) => -0.4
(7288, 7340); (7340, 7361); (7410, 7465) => 0.1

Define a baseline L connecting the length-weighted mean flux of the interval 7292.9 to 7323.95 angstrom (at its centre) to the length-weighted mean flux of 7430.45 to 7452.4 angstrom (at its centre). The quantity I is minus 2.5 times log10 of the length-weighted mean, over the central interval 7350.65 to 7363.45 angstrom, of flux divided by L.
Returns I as 0.031 mag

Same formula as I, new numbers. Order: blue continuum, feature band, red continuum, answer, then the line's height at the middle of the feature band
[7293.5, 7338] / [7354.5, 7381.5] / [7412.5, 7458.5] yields -0.01 mag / 1.2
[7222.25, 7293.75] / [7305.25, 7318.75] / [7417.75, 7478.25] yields 0.00 mag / 1.19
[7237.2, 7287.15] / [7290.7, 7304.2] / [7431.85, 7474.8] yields 0.00 mag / 1.19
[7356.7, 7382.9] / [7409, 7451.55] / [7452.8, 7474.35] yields 0.02 mag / 1.22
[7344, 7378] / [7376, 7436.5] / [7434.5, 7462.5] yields 0.02 mag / 1.21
